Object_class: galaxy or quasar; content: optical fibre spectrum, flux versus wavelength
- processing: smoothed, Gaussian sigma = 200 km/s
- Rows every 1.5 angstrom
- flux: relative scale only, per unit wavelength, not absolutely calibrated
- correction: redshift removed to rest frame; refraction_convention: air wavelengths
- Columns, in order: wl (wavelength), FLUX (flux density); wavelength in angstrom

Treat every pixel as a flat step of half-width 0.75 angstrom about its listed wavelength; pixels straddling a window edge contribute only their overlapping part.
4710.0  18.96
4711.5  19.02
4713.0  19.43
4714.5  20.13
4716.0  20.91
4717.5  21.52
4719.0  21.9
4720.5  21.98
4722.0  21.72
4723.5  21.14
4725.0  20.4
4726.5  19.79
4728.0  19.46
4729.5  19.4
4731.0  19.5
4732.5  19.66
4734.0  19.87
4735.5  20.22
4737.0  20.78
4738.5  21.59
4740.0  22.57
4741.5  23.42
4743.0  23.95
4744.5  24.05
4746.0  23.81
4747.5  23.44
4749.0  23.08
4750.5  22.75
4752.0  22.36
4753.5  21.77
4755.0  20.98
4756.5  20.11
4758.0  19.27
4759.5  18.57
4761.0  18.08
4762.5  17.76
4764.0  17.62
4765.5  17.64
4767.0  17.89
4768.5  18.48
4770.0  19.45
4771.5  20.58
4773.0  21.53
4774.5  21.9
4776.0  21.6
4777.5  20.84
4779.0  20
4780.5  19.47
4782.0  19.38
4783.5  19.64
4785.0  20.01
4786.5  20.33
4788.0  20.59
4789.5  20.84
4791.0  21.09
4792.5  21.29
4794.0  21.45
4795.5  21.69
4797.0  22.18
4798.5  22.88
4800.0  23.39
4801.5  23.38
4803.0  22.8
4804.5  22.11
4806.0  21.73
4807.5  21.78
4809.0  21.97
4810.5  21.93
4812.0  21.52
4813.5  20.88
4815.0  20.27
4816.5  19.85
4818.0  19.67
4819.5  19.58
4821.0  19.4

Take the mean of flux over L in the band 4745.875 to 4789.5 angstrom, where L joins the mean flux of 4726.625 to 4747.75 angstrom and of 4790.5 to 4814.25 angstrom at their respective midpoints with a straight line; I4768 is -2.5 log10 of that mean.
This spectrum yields 0.075 mag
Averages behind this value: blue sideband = 21.5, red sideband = 22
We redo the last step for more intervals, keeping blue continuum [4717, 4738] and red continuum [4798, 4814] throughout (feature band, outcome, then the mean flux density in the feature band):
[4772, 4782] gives 0.042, 20.8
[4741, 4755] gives -0.103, 23.1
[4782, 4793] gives 0.071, 20.4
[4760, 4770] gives 0.182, 18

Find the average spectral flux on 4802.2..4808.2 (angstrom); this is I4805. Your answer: 22.1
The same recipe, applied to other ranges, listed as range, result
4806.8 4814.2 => 21.6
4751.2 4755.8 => 21.7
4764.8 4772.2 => 18.8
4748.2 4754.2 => 22.5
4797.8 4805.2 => 22.9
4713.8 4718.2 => 20.9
